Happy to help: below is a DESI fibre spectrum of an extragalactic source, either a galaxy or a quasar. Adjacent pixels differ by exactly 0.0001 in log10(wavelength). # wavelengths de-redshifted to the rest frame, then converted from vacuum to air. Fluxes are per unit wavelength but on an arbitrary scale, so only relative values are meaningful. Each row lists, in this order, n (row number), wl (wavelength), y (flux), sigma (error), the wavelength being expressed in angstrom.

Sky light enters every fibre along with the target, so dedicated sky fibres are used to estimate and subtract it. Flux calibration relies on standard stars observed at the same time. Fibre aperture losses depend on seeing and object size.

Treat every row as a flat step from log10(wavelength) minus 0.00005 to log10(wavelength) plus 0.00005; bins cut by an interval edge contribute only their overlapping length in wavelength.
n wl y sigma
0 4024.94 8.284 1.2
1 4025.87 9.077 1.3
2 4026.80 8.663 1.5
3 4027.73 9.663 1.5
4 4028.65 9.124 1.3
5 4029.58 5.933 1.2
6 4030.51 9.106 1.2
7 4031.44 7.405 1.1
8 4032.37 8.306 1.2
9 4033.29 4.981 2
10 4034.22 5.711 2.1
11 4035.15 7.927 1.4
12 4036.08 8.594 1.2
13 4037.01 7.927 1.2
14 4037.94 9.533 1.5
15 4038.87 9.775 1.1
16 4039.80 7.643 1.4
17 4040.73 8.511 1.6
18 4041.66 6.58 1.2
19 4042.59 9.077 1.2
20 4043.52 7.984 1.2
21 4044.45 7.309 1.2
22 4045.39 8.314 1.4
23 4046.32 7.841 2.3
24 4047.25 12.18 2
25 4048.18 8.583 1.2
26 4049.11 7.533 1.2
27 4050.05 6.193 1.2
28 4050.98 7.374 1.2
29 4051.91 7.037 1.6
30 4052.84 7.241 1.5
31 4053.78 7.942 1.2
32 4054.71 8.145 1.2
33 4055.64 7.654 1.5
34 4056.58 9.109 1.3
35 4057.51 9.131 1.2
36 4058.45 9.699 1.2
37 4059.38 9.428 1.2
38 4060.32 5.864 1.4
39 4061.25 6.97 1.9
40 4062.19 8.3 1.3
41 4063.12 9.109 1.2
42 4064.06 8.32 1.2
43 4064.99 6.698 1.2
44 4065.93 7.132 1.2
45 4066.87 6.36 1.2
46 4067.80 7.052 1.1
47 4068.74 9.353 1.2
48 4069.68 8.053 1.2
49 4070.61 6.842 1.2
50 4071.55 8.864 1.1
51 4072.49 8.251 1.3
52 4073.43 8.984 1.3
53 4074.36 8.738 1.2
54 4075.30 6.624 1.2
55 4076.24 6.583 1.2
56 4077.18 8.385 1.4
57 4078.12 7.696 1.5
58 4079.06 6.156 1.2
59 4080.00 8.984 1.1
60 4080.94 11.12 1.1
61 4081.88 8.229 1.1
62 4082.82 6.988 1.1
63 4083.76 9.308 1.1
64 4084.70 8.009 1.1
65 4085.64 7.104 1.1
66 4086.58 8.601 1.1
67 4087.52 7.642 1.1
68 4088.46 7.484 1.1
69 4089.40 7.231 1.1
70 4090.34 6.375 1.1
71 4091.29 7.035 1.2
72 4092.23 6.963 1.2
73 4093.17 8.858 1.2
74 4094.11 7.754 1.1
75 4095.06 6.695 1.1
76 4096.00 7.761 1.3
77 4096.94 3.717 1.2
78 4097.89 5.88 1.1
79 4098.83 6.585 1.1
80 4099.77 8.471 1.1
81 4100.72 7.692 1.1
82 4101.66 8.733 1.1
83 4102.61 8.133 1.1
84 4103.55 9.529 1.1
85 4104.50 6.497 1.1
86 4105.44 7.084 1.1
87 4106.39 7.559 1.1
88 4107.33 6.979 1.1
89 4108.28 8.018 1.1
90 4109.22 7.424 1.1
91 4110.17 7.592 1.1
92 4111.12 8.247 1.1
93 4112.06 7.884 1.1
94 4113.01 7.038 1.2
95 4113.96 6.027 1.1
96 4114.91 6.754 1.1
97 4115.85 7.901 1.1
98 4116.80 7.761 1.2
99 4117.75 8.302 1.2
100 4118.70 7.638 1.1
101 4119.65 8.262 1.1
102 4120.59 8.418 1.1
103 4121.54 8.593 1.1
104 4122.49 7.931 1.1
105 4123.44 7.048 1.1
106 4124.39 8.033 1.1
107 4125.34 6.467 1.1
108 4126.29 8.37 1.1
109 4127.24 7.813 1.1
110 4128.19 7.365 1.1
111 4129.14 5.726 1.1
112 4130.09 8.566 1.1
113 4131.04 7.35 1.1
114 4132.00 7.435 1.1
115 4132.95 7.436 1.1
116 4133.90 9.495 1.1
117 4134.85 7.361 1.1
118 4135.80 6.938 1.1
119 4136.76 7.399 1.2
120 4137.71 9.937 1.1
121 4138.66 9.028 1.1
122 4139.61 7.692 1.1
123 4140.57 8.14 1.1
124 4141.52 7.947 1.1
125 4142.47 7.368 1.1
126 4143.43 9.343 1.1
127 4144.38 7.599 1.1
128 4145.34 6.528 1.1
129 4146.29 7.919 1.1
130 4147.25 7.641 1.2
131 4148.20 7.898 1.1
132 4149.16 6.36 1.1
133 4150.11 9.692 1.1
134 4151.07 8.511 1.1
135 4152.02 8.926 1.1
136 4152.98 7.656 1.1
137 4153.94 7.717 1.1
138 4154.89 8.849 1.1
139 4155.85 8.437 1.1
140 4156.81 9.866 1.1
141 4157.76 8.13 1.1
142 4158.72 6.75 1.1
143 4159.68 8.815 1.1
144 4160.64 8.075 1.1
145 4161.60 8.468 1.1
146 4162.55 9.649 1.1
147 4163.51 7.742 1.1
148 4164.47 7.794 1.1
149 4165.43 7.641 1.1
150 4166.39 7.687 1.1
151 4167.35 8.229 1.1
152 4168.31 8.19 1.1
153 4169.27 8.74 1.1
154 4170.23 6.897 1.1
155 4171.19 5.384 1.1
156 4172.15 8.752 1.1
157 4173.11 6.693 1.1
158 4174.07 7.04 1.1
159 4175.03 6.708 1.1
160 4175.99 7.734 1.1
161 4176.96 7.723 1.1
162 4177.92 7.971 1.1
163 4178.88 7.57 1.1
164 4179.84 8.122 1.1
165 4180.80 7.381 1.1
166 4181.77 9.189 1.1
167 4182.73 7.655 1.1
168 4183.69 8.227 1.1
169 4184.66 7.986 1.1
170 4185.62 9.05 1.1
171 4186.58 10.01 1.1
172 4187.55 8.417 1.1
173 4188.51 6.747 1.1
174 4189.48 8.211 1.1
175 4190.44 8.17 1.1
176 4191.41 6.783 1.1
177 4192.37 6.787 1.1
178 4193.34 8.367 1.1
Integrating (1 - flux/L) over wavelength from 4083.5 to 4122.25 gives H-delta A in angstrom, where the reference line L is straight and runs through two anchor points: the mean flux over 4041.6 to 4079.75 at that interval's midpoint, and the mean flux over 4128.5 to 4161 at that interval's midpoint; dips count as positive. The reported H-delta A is 2.1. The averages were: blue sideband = 7.94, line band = 7.54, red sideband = 8.01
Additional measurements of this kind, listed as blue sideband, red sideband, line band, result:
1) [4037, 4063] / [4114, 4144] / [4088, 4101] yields 1.6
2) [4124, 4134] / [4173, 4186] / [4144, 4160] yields -0.8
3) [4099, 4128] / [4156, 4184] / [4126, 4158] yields -0.8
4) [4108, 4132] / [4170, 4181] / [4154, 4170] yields -1.9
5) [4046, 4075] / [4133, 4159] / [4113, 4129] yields 1.0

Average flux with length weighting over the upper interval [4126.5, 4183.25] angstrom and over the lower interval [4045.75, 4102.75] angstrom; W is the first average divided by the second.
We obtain 1.0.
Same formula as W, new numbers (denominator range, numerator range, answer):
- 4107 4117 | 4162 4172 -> 1.06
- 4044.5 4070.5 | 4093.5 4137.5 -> 0.94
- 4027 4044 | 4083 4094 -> 0.96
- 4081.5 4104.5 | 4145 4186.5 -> 1.06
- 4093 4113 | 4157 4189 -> 1.06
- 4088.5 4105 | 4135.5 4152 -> 1.10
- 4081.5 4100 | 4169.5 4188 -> 1.07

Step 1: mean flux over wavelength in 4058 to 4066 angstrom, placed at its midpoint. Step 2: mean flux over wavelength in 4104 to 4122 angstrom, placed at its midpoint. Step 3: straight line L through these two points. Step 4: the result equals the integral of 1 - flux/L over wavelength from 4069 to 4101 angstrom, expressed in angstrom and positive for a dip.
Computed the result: 0.7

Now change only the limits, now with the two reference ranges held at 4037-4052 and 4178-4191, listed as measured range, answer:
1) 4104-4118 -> 1.40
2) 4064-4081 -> 0.85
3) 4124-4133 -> 0.83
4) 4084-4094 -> 0.78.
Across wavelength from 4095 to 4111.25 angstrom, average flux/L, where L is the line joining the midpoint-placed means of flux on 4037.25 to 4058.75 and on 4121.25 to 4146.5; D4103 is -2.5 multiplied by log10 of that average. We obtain 0.085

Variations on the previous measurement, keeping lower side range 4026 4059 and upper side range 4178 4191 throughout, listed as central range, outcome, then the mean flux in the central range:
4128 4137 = 0.09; 7.51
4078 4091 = 0.03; 7.92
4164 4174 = 0.08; 7.58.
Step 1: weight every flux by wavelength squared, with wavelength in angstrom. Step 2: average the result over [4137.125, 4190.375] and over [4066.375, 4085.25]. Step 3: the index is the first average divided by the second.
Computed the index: 1.05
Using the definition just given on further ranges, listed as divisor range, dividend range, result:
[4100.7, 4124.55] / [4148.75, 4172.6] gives 1.08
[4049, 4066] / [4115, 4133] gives 1.01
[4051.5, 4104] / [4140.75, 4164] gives 1.09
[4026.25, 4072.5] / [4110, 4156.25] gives 1.02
